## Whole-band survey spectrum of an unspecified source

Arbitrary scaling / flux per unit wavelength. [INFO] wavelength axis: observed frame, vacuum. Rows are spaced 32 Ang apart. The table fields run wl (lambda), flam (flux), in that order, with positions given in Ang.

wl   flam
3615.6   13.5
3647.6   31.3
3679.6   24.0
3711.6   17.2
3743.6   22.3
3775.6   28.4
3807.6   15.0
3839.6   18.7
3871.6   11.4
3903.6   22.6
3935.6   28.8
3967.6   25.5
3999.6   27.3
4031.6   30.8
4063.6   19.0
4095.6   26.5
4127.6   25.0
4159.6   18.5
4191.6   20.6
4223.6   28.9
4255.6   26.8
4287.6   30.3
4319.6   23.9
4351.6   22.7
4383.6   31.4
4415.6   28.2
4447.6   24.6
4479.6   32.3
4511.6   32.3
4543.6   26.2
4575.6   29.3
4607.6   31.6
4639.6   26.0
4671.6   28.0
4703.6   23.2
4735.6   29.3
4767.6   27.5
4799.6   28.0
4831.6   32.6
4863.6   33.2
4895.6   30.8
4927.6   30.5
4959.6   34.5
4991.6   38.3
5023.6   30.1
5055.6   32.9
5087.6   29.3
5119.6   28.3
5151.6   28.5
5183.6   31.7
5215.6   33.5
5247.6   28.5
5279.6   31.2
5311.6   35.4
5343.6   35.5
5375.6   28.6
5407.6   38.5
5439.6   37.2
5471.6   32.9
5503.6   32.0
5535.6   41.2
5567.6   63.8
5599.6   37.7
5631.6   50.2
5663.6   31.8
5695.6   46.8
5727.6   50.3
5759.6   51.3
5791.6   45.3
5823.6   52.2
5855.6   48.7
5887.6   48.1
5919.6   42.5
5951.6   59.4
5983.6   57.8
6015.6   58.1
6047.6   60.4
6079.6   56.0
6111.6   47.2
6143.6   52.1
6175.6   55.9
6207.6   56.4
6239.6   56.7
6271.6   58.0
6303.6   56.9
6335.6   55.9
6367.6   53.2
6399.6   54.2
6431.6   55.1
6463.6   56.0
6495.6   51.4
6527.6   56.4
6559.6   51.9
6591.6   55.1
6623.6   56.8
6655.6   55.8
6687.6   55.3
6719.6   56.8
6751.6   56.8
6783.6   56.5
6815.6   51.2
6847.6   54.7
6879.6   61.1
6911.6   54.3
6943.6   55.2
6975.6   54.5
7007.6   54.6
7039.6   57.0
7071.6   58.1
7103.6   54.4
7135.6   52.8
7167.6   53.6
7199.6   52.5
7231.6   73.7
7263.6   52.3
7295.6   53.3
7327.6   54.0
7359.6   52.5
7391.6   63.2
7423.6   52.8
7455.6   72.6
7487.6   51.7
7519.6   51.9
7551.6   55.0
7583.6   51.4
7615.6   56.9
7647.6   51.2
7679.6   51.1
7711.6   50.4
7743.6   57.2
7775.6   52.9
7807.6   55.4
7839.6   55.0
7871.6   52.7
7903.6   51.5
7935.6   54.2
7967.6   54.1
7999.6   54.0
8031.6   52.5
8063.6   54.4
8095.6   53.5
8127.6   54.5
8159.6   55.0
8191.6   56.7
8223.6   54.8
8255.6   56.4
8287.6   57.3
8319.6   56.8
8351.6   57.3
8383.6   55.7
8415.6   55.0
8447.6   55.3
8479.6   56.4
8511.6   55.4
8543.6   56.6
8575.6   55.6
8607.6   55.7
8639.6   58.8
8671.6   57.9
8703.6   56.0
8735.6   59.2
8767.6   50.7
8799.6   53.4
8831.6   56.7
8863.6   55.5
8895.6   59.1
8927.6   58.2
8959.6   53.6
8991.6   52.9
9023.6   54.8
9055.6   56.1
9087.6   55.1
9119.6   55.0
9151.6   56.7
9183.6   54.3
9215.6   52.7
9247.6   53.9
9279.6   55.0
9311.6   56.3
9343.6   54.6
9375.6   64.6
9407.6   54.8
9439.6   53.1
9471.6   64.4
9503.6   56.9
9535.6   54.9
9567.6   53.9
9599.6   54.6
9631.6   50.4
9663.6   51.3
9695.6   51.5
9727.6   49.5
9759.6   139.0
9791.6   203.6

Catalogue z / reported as 0.49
